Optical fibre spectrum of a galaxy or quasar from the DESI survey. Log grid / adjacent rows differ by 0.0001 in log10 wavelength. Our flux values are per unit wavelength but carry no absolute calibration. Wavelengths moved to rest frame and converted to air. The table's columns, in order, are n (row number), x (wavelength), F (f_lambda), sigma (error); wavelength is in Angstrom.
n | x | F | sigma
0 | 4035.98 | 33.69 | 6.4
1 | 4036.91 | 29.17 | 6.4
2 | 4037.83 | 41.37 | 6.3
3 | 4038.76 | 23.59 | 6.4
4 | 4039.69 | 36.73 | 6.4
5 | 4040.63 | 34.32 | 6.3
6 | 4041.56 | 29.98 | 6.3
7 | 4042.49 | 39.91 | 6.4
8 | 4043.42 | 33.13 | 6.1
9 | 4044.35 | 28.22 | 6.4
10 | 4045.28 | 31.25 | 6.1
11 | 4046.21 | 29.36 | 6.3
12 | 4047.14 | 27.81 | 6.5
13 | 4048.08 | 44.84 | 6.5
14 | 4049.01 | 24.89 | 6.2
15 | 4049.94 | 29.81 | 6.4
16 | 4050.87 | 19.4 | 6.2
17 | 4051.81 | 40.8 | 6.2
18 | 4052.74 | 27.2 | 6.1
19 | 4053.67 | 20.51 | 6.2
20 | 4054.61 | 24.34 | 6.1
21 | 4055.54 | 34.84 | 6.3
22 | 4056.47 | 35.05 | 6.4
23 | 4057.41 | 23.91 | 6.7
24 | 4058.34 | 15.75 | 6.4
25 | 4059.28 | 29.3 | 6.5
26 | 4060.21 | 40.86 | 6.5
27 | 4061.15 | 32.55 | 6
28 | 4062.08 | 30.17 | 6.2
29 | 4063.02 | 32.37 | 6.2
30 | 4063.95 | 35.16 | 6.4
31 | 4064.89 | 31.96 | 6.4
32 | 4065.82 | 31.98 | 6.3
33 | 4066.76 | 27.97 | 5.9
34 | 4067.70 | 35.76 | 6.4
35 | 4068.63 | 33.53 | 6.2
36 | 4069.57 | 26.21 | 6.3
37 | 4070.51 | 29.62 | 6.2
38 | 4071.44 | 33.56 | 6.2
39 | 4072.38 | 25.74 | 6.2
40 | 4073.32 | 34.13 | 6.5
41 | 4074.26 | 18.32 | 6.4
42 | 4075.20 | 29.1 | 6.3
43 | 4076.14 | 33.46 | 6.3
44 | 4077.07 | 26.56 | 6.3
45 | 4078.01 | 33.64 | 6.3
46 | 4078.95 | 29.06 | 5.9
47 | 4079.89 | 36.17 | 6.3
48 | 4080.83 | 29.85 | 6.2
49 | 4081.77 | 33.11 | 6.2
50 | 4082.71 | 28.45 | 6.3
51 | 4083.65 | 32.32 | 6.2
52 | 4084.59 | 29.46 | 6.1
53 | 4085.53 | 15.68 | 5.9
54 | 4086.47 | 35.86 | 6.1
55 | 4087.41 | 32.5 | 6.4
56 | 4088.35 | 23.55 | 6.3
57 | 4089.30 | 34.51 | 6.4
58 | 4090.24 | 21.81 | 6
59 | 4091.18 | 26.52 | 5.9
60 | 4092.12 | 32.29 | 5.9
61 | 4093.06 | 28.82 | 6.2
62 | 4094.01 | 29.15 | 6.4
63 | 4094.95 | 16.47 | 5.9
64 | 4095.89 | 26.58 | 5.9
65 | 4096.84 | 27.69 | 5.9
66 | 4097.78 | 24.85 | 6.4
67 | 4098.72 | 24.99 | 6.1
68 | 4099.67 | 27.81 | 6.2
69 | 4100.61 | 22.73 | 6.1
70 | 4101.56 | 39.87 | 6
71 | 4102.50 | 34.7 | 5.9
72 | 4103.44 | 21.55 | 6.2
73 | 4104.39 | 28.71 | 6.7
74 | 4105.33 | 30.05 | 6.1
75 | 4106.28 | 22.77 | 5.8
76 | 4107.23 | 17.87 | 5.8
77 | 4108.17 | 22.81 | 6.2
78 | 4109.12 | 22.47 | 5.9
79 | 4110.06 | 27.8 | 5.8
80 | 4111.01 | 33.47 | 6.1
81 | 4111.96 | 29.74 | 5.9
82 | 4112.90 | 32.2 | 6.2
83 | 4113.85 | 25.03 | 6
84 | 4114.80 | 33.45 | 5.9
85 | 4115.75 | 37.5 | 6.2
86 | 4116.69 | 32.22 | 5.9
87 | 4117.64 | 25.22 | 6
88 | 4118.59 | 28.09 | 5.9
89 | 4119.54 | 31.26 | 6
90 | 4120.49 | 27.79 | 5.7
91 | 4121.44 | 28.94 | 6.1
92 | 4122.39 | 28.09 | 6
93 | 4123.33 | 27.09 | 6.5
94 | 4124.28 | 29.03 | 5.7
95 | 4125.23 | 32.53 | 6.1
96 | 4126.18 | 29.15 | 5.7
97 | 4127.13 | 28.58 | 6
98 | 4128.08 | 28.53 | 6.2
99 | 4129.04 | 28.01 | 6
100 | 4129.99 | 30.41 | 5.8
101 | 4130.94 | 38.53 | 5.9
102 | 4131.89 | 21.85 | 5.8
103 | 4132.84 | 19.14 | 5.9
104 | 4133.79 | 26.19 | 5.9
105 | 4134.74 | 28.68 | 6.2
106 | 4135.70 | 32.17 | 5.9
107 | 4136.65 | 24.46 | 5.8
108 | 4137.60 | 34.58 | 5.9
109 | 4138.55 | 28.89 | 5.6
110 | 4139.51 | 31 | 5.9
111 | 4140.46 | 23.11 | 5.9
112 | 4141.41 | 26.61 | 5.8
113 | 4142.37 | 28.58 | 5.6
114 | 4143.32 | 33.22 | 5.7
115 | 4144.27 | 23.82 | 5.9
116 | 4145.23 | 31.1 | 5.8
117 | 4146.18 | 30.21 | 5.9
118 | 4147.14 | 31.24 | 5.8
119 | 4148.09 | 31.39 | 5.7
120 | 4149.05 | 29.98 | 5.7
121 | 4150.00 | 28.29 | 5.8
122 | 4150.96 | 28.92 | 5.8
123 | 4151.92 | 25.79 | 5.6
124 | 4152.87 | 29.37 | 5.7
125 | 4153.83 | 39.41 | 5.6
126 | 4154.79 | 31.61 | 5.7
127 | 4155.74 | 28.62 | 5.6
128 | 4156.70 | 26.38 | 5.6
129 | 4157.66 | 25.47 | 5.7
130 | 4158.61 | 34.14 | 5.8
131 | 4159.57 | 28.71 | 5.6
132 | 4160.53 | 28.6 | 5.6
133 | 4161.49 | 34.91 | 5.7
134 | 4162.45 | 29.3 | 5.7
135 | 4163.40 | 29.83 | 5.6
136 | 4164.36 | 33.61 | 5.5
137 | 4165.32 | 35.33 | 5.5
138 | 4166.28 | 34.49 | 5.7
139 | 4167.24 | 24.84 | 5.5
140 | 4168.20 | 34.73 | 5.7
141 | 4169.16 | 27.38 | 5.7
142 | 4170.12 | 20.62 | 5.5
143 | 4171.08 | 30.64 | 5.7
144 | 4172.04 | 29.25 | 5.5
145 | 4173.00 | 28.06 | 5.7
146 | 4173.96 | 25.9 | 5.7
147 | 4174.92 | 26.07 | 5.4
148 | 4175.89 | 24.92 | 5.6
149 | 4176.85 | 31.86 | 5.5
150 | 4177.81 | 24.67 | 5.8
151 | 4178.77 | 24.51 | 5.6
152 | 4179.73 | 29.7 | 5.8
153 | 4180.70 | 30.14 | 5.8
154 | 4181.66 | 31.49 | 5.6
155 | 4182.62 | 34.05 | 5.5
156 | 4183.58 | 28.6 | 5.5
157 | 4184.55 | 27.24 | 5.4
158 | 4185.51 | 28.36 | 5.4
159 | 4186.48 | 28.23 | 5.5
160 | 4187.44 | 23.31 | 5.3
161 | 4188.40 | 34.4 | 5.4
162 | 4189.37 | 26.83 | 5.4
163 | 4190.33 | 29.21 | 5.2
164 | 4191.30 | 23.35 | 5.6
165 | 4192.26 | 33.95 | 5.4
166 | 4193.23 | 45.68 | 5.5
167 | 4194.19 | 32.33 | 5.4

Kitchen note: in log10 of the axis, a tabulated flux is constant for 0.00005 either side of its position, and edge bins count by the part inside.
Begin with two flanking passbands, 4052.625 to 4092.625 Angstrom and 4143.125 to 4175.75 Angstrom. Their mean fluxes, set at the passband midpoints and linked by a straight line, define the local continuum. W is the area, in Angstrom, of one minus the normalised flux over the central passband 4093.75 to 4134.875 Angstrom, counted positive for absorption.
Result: 2.4 Angstrom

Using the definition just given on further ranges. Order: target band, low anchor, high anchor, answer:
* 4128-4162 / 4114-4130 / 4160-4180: 0.1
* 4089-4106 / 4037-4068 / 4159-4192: 1.5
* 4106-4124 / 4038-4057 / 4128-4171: 1.1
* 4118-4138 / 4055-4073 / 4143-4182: 0.8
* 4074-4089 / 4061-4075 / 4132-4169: 0.5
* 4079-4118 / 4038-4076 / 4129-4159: 2.0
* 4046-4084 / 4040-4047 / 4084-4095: -0.3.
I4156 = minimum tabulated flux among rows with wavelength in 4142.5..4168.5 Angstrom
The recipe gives 23.82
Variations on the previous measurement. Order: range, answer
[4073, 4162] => 15.68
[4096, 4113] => 17.87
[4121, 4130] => 27.09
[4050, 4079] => 15.75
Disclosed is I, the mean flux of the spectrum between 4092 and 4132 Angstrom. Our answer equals 28.3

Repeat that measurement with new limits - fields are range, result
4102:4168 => 29.1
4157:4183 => 29.3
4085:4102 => 27.3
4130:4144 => 28.4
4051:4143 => 28.9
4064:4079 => 30.2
